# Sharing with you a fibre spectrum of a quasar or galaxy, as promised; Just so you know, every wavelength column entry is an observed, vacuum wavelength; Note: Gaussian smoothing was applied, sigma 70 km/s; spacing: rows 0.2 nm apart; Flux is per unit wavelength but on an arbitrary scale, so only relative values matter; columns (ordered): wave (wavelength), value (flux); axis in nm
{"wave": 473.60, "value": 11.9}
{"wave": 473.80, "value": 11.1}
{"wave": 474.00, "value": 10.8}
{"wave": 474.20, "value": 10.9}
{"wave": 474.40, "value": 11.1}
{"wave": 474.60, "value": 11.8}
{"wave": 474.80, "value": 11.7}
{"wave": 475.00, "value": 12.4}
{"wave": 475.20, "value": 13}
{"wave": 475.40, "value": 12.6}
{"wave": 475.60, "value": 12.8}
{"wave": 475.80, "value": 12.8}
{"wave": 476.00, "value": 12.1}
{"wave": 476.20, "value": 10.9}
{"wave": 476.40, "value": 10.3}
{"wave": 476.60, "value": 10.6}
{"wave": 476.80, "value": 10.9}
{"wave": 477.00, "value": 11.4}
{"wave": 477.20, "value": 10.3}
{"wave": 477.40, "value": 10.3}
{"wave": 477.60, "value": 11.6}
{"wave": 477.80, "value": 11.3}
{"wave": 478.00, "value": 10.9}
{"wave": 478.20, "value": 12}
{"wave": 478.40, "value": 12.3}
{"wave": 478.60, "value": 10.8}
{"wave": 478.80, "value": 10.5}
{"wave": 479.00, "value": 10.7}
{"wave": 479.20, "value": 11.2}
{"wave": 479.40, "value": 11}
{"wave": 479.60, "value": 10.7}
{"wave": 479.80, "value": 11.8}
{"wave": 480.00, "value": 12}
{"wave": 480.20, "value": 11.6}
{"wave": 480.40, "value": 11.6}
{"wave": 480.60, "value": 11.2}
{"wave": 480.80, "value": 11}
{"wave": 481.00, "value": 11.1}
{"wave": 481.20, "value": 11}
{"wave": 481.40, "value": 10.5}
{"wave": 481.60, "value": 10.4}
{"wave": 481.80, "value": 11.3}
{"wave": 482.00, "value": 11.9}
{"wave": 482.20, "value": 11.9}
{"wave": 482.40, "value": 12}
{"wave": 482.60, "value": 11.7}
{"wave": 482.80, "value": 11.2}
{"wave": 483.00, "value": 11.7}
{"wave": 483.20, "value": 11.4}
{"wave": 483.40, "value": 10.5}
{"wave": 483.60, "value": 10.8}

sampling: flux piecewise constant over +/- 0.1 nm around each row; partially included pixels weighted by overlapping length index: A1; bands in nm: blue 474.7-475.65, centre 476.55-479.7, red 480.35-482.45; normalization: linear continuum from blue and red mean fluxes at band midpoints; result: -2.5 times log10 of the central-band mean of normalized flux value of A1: 0.08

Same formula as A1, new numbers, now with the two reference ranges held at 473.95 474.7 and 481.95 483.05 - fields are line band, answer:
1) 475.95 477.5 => 0.05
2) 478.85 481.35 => 0.03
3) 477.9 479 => 0.02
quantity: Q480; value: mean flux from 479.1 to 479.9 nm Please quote 11.2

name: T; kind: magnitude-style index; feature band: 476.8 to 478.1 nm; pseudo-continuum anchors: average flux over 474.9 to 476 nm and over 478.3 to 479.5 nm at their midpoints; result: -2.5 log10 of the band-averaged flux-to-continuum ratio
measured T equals 0.07 mag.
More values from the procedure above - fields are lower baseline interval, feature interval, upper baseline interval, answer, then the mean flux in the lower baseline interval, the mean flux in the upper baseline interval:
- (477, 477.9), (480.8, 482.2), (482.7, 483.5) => 0.00 mag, 10.9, 11.2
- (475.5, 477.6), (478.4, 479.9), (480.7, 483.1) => 0.02 mag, 11.3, 11.3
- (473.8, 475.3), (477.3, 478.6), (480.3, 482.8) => 0.01 mag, 11.6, 11.3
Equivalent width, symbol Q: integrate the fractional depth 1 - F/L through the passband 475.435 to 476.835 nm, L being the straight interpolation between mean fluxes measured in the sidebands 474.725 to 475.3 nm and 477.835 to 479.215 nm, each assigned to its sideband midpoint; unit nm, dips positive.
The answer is 0.05 nm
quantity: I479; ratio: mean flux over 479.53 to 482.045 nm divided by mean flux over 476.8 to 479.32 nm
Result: 1.01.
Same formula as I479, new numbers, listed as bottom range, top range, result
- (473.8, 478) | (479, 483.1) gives 0.99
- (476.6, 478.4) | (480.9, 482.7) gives 1.02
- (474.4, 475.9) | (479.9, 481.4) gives 0.91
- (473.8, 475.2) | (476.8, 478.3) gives 0.96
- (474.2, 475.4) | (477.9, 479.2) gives 0.94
